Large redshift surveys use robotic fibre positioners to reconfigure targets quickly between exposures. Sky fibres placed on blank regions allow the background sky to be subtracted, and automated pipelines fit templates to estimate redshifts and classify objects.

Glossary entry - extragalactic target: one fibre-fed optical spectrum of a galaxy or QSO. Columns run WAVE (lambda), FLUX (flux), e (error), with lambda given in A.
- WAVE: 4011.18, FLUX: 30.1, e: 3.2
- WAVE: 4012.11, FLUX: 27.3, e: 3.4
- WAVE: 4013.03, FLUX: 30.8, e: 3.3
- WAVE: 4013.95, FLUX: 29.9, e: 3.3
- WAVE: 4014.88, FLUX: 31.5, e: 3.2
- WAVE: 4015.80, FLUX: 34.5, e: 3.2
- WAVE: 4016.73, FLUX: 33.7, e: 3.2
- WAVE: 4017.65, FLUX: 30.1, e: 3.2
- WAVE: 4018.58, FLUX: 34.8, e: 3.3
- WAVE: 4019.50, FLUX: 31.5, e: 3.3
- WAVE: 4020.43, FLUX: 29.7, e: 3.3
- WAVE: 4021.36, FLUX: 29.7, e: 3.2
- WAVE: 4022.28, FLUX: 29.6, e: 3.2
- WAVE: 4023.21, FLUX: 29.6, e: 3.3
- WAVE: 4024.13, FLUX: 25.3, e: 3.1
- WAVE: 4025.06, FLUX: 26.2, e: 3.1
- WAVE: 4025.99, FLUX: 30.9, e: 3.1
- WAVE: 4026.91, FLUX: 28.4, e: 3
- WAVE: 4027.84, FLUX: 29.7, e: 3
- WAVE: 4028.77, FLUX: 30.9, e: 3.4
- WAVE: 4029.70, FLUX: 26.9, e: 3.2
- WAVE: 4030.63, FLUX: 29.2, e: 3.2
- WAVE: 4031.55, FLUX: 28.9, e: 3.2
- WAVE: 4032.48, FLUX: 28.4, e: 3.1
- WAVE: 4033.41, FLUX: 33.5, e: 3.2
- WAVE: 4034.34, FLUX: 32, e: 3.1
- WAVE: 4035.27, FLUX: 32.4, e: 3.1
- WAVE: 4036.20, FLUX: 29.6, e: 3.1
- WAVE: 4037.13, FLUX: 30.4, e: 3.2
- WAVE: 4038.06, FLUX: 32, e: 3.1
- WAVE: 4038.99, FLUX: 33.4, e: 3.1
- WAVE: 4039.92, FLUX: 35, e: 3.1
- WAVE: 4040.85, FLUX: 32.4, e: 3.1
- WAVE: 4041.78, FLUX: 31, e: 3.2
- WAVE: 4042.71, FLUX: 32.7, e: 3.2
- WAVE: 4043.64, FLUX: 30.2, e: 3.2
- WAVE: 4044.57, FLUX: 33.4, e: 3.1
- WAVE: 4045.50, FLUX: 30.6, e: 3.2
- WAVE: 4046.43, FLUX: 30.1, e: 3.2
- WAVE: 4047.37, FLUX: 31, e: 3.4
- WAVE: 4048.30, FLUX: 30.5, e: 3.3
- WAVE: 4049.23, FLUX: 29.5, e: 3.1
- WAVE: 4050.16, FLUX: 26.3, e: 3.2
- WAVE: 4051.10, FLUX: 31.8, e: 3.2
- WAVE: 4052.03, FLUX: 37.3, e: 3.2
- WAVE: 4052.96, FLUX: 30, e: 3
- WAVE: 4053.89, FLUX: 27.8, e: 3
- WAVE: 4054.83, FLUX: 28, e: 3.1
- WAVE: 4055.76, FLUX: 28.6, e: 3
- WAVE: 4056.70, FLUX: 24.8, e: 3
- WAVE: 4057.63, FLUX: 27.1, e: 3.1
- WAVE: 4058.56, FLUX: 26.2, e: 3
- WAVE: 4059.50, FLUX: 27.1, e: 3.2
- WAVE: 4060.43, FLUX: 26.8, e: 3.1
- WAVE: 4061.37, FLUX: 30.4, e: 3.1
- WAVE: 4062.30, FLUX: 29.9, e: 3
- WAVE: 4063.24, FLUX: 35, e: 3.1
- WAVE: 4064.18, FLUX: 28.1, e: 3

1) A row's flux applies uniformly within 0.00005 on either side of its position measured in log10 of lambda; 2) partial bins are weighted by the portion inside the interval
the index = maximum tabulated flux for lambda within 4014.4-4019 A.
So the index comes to 34.8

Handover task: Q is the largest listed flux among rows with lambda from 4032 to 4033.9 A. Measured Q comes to 33.5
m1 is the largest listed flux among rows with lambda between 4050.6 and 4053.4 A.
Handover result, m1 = 37.3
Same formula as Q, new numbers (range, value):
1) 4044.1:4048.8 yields 33.4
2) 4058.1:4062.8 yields 30.4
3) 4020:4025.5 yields 29.7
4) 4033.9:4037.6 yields 32.4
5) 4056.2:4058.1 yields 27.1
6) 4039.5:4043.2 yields 35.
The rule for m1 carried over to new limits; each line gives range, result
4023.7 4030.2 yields 30.9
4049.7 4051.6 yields 31.8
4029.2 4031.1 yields 29.2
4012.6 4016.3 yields 34.5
